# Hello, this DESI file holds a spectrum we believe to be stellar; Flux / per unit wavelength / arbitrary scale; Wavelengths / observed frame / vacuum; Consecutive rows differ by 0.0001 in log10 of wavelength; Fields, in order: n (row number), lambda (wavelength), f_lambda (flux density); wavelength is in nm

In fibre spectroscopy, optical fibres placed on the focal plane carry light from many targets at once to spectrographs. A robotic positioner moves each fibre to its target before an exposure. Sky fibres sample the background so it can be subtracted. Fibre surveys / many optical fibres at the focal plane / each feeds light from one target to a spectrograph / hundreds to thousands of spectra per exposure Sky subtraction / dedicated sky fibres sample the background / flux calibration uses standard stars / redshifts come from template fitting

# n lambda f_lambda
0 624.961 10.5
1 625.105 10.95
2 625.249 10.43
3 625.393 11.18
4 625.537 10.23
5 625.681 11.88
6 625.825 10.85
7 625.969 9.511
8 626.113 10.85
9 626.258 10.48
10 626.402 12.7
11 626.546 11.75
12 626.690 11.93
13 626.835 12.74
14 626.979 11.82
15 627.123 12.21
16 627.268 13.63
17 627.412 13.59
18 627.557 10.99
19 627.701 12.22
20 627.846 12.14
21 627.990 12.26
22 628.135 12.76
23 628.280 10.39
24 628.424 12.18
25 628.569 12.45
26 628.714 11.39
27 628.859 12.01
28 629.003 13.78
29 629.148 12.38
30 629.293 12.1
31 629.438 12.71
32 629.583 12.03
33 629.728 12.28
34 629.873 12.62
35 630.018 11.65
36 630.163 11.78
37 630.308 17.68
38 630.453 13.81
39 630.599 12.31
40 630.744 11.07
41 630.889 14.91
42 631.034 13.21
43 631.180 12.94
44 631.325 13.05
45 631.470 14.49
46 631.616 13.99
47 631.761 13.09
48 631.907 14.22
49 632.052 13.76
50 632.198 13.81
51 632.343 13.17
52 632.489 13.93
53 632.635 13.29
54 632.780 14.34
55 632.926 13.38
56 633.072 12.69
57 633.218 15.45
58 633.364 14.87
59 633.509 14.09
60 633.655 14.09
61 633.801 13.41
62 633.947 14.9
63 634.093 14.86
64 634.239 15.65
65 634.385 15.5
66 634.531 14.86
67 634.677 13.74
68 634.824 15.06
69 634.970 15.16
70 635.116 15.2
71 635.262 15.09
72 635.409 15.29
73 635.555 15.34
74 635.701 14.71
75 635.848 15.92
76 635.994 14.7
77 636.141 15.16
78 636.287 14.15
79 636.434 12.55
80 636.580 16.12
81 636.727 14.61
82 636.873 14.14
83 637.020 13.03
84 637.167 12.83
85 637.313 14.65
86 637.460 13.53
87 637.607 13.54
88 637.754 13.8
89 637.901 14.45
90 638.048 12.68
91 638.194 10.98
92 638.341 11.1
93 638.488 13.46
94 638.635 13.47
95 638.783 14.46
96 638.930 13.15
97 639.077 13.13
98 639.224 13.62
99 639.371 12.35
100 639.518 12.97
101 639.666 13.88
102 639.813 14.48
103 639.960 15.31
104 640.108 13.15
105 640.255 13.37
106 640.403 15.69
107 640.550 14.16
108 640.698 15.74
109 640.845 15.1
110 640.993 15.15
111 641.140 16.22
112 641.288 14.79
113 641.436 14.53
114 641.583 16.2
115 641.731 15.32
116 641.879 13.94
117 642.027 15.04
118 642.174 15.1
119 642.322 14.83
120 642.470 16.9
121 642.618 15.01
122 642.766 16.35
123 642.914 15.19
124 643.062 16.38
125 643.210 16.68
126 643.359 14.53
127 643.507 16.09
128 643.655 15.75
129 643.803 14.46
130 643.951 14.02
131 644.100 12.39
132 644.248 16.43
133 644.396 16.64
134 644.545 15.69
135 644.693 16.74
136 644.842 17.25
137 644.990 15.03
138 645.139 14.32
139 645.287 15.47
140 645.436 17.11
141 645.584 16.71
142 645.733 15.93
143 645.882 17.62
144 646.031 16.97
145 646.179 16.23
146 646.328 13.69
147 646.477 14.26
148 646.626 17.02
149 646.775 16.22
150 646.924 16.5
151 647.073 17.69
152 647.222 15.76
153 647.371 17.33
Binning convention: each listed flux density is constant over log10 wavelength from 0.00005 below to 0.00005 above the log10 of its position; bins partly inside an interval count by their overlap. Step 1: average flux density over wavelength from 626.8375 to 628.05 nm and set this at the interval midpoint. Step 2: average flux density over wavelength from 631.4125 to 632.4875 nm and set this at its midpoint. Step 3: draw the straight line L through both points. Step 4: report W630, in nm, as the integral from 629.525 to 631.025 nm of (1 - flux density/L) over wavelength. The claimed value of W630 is 0.03 nm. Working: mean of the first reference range 12.4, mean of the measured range 13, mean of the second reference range 13.8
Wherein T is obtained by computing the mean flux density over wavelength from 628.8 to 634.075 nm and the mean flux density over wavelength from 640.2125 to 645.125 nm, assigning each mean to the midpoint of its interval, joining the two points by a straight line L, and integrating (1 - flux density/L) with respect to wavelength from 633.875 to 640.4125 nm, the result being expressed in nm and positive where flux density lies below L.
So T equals 0.13 nm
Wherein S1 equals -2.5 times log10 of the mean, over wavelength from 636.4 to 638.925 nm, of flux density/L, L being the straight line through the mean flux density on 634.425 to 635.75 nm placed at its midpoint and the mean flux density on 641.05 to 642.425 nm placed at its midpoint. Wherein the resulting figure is 0.117 mag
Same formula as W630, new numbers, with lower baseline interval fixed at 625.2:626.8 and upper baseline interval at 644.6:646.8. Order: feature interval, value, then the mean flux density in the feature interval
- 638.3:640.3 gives 0.135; 13.5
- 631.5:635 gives -0.348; 14.2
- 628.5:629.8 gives -0.049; 12.3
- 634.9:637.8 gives -0.168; 14.5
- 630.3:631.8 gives -0.140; 13.5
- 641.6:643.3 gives -0.035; 15.5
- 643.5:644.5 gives 0.035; 15.1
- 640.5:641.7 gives -0.030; 15.3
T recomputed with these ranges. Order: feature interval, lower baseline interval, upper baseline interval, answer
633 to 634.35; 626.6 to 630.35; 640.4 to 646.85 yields -0.098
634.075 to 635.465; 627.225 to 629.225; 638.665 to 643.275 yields -0.153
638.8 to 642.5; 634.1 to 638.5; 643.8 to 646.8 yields 0.110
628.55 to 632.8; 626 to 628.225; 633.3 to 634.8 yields 0.077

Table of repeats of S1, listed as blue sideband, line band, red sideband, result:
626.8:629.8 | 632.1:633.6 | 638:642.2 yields -0.07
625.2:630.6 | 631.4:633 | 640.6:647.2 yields -0.06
